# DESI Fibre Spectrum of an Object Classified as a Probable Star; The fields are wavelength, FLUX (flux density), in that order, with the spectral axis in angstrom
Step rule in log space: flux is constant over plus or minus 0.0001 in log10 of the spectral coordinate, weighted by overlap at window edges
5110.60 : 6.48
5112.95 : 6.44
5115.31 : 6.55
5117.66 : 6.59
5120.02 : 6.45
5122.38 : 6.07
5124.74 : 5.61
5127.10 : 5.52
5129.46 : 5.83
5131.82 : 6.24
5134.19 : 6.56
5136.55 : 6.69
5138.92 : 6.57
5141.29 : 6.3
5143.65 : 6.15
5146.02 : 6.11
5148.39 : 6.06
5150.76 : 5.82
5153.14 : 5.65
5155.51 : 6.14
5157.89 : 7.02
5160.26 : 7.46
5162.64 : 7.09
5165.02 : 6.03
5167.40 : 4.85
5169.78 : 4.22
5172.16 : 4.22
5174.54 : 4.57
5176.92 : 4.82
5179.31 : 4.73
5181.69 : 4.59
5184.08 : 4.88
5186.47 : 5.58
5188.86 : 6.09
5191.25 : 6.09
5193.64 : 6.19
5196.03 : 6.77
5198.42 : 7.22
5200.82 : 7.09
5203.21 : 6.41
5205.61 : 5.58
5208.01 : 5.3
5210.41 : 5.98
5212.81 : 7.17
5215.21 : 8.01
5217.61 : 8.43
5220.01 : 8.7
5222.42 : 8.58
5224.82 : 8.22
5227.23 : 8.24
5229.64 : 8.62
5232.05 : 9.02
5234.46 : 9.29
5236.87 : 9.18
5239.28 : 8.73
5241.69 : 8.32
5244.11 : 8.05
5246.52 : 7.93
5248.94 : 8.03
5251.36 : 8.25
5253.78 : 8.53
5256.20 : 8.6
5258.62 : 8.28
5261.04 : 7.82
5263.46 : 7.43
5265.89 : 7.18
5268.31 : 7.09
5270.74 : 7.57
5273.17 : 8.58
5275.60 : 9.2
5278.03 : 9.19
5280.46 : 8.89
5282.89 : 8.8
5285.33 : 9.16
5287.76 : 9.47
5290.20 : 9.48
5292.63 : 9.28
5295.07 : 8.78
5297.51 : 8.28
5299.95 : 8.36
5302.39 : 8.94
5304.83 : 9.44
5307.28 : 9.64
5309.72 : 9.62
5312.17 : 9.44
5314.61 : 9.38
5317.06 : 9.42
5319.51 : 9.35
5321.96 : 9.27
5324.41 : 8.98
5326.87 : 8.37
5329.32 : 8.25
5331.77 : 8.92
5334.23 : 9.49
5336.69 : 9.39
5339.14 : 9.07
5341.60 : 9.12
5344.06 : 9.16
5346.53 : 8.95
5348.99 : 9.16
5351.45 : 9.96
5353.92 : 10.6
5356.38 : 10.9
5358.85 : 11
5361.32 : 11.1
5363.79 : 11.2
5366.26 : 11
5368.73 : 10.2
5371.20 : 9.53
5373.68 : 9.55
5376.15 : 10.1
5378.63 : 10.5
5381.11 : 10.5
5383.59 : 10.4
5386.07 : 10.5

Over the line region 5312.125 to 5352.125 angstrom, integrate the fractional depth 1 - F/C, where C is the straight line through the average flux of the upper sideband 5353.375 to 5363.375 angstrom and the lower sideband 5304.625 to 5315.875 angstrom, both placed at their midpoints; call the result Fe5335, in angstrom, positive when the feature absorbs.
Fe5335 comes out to 4.0 angstrom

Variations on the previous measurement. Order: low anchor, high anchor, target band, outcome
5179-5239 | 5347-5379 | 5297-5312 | 0.0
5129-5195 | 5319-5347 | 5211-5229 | -3.2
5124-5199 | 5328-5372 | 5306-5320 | -0.7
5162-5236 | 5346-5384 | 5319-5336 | 0.9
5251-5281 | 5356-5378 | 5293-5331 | 0.8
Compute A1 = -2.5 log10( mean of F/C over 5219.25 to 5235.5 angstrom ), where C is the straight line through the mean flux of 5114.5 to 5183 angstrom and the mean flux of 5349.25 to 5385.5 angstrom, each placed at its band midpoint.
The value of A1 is -0.154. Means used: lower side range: 5.87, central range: 8.66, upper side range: 10.4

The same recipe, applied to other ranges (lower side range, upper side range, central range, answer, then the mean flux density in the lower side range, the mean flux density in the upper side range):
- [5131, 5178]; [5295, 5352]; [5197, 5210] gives 0.09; 5.93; 9.11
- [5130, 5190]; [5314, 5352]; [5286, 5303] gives -0.07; 5.78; 9.12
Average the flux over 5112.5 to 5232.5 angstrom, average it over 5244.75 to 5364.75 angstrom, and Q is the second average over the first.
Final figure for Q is 1.42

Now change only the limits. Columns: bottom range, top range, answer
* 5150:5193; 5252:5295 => 1.53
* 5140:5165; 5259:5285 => 1.29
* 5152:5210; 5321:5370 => 1.68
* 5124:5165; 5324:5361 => 1.51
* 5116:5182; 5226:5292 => 1.44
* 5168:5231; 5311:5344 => 1.43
